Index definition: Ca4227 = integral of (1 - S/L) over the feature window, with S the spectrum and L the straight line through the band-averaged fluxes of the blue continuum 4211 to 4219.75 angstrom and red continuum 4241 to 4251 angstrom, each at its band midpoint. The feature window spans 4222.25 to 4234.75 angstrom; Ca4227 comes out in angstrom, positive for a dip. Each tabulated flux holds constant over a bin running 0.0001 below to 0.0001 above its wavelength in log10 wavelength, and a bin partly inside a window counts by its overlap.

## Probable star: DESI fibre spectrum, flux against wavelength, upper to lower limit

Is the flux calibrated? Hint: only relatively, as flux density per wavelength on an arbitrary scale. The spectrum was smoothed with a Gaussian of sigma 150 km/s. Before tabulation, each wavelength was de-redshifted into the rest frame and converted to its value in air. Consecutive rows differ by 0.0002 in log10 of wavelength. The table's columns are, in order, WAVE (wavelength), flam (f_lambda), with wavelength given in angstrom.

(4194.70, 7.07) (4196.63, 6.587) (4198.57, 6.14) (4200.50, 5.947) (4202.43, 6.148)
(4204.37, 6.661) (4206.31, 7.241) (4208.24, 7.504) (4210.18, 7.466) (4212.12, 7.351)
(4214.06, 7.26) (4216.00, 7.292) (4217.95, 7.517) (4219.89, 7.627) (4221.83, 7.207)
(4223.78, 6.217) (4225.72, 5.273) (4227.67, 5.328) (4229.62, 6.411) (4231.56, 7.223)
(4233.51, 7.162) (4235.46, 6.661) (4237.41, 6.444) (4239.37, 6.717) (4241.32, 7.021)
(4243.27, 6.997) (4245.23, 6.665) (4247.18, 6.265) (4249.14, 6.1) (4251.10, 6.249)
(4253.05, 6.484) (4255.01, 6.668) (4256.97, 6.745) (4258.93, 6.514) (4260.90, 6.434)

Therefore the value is 1.24 angstrom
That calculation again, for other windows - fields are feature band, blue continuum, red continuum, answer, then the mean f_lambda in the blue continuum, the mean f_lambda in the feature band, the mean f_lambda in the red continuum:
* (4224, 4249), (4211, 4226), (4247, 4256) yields 0.7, 7.05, 6.49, 6.36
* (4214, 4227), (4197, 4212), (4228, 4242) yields -0.2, 6.76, 6.85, 6.73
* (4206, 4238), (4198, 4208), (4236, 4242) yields -1.3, 6.52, 6.89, 6.7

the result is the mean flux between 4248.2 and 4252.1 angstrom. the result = 6.19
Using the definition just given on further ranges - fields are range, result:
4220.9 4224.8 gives 6.69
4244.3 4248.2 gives 6.46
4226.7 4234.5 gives 6.54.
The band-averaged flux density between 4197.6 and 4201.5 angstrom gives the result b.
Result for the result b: 6.05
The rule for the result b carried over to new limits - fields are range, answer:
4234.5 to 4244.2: 6.77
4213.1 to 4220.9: 7.42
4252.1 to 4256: 6.58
